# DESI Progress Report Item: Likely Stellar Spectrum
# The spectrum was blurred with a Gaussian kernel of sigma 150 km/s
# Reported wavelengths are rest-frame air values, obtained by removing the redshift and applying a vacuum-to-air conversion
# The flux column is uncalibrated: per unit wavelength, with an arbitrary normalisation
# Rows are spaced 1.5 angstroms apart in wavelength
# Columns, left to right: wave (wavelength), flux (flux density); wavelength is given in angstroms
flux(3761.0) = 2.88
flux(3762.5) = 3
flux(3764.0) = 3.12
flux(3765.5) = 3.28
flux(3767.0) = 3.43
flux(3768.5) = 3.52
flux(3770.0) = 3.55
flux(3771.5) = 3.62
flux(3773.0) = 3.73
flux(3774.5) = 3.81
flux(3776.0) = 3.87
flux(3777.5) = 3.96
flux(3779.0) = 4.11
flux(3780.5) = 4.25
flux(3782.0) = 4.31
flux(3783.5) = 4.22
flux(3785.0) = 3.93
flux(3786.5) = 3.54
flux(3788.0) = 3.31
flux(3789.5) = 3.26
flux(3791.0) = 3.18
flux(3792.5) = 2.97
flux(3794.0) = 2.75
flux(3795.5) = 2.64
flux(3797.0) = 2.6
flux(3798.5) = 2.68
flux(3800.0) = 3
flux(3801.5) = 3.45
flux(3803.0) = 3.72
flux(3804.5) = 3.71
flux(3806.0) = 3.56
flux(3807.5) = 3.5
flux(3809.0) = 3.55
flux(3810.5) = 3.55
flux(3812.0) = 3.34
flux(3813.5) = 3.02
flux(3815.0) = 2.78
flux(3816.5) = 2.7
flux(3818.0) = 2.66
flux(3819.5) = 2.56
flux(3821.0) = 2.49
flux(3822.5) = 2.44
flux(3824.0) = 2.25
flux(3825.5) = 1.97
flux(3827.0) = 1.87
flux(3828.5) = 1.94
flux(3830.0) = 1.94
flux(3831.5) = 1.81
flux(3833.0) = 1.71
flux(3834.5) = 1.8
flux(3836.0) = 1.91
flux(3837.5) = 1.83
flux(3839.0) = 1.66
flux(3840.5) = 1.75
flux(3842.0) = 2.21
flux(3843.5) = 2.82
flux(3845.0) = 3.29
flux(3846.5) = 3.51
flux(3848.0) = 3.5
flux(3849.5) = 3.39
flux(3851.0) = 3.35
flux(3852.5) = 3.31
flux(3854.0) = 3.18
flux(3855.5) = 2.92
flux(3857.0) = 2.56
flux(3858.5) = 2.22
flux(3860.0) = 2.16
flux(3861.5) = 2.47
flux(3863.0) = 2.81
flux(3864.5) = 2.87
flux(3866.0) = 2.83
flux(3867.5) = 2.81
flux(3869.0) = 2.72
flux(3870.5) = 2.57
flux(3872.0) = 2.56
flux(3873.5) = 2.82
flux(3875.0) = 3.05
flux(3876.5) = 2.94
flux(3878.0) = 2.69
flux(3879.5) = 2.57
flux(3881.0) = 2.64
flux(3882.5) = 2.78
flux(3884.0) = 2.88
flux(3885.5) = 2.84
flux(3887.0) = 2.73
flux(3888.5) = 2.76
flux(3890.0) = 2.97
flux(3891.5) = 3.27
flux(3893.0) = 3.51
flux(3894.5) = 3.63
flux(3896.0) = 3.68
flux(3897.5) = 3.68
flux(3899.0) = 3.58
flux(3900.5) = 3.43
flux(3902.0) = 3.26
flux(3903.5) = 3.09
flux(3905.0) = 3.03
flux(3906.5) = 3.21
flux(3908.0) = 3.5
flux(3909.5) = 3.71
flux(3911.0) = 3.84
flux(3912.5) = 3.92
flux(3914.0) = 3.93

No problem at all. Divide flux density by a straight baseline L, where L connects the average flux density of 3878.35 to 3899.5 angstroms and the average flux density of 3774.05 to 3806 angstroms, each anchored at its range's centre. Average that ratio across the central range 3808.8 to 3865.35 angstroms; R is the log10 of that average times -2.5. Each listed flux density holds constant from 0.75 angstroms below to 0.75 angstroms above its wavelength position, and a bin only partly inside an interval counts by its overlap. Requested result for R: 0.27 mag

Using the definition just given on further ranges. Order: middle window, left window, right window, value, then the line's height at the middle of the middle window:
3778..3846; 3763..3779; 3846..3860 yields 0.17 mag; 3.33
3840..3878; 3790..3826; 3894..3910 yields 0.14 mag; 3.22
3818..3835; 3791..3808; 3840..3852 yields 0.41 mag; 3.06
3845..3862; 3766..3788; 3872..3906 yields 0.11 mag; 3.31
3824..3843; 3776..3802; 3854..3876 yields 0.50 mag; 3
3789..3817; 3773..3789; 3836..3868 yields 0.12 mag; 3.54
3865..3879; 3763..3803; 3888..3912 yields 0.22 mag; 3.41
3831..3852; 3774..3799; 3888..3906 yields 0.34 mag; 3.41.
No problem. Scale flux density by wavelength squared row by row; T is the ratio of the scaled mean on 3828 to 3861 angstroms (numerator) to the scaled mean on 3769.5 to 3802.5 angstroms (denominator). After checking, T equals 0.74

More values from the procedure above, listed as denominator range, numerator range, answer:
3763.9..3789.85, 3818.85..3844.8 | 0.57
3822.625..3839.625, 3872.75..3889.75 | 1.51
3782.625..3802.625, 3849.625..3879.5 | 0.90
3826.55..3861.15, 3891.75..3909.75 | 1.43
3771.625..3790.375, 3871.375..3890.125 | 0.76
